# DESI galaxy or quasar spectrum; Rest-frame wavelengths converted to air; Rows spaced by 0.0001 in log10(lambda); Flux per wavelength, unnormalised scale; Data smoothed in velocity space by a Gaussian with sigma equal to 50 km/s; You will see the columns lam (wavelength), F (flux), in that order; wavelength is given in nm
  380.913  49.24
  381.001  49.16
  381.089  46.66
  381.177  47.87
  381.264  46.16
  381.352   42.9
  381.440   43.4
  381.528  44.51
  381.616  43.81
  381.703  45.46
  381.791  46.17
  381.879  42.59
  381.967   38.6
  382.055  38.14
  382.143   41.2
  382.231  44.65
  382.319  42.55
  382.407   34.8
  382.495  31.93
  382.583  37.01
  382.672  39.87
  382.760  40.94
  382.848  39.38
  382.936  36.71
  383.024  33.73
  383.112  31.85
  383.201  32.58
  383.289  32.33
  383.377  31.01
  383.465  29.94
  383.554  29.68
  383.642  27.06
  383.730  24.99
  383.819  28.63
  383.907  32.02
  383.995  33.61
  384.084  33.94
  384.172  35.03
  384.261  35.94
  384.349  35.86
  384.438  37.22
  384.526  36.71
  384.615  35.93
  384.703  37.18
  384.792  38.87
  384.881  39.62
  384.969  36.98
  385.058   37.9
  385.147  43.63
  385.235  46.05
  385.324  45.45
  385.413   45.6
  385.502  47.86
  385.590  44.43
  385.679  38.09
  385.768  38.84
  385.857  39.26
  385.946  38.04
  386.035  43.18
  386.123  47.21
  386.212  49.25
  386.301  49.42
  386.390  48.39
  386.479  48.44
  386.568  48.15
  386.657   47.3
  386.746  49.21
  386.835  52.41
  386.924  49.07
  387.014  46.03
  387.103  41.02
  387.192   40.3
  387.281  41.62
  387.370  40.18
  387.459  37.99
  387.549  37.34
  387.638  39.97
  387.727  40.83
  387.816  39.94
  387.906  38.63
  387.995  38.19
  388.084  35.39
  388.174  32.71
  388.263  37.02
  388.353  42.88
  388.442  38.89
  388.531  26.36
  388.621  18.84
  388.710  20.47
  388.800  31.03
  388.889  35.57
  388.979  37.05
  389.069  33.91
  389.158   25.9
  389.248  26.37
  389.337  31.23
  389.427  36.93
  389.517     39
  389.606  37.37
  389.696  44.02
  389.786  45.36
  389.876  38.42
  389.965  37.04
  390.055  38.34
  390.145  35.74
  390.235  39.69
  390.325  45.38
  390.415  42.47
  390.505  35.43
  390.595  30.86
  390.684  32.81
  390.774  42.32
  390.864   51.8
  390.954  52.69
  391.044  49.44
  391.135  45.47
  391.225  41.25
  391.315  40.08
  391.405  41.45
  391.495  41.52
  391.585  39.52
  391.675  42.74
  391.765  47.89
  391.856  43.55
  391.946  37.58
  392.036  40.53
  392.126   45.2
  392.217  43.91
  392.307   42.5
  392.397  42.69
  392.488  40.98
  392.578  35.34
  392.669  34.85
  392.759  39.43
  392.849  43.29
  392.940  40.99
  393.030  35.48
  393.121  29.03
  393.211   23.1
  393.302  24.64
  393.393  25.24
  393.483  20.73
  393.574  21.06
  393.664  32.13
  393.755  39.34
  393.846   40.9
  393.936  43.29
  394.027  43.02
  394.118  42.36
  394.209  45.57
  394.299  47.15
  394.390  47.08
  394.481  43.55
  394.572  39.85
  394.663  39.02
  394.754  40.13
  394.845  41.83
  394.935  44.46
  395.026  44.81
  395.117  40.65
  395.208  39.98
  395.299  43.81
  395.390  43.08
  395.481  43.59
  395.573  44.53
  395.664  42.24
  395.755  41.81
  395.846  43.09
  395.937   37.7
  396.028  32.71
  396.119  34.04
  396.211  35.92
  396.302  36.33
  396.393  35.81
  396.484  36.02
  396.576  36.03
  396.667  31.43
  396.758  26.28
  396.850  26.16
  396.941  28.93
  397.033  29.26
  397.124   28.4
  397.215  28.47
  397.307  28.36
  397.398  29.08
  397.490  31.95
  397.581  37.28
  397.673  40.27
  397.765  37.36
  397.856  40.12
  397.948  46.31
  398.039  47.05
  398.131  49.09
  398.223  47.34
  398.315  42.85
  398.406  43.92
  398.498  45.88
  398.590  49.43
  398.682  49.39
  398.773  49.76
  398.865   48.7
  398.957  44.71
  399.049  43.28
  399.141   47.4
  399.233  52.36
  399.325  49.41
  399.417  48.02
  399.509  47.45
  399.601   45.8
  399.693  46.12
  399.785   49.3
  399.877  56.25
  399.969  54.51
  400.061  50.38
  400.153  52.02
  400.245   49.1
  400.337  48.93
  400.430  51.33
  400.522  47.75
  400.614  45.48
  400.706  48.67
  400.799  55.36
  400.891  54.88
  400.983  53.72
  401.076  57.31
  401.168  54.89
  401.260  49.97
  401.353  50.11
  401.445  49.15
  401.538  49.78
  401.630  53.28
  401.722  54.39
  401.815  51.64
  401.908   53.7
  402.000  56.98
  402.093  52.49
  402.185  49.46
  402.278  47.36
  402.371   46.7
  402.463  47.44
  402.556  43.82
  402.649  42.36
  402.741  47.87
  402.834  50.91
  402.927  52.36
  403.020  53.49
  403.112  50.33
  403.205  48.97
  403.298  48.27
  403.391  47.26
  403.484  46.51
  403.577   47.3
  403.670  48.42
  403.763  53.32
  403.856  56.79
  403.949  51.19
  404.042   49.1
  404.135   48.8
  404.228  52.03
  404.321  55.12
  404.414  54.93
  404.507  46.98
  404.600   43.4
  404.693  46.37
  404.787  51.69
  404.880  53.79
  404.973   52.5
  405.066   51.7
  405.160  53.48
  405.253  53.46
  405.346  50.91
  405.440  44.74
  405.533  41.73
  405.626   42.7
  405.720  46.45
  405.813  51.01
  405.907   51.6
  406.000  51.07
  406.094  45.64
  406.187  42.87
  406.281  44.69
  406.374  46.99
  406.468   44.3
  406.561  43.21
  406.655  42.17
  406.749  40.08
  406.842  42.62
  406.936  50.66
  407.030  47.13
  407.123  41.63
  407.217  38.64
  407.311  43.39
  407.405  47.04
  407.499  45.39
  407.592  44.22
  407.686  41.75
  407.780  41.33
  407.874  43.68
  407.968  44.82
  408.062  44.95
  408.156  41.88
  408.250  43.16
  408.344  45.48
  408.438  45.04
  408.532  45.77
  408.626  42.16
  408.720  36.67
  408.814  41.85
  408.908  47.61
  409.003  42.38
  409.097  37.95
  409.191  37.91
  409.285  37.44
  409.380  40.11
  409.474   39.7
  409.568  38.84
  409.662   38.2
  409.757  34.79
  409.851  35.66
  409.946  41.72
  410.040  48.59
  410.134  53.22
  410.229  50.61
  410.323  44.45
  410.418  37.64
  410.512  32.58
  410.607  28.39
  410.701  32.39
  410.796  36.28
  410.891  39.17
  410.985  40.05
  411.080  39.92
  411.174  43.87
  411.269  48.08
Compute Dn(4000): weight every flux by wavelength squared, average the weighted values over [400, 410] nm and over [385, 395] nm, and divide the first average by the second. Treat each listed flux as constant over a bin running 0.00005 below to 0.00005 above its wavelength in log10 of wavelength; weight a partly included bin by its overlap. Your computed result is 1.28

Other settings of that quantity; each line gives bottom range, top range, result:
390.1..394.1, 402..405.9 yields 1.35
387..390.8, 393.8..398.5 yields 1.11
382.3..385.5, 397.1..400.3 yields 1.34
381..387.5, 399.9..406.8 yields 1.36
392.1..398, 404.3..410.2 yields 1.28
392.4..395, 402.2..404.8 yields 1.38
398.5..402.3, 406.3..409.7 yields 0.88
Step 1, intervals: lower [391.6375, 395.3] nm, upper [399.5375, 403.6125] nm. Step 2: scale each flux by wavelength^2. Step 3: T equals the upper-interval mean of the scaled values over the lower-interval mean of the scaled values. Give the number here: 1.34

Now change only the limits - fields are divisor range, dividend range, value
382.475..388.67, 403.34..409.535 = 1.32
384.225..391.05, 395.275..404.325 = 1.22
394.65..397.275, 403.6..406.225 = 1.40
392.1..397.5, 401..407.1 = 1.39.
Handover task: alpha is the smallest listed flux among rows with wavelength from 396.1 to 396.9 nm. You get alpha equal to 26.16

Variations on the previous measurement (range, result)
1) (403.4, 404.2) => 46.51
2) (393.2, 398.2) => 20.73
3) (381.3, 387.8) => 24.99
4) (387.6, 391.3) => 18.84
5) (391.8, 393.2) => 29.03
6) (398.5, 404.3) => 42.36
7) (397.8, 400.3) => 40.12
